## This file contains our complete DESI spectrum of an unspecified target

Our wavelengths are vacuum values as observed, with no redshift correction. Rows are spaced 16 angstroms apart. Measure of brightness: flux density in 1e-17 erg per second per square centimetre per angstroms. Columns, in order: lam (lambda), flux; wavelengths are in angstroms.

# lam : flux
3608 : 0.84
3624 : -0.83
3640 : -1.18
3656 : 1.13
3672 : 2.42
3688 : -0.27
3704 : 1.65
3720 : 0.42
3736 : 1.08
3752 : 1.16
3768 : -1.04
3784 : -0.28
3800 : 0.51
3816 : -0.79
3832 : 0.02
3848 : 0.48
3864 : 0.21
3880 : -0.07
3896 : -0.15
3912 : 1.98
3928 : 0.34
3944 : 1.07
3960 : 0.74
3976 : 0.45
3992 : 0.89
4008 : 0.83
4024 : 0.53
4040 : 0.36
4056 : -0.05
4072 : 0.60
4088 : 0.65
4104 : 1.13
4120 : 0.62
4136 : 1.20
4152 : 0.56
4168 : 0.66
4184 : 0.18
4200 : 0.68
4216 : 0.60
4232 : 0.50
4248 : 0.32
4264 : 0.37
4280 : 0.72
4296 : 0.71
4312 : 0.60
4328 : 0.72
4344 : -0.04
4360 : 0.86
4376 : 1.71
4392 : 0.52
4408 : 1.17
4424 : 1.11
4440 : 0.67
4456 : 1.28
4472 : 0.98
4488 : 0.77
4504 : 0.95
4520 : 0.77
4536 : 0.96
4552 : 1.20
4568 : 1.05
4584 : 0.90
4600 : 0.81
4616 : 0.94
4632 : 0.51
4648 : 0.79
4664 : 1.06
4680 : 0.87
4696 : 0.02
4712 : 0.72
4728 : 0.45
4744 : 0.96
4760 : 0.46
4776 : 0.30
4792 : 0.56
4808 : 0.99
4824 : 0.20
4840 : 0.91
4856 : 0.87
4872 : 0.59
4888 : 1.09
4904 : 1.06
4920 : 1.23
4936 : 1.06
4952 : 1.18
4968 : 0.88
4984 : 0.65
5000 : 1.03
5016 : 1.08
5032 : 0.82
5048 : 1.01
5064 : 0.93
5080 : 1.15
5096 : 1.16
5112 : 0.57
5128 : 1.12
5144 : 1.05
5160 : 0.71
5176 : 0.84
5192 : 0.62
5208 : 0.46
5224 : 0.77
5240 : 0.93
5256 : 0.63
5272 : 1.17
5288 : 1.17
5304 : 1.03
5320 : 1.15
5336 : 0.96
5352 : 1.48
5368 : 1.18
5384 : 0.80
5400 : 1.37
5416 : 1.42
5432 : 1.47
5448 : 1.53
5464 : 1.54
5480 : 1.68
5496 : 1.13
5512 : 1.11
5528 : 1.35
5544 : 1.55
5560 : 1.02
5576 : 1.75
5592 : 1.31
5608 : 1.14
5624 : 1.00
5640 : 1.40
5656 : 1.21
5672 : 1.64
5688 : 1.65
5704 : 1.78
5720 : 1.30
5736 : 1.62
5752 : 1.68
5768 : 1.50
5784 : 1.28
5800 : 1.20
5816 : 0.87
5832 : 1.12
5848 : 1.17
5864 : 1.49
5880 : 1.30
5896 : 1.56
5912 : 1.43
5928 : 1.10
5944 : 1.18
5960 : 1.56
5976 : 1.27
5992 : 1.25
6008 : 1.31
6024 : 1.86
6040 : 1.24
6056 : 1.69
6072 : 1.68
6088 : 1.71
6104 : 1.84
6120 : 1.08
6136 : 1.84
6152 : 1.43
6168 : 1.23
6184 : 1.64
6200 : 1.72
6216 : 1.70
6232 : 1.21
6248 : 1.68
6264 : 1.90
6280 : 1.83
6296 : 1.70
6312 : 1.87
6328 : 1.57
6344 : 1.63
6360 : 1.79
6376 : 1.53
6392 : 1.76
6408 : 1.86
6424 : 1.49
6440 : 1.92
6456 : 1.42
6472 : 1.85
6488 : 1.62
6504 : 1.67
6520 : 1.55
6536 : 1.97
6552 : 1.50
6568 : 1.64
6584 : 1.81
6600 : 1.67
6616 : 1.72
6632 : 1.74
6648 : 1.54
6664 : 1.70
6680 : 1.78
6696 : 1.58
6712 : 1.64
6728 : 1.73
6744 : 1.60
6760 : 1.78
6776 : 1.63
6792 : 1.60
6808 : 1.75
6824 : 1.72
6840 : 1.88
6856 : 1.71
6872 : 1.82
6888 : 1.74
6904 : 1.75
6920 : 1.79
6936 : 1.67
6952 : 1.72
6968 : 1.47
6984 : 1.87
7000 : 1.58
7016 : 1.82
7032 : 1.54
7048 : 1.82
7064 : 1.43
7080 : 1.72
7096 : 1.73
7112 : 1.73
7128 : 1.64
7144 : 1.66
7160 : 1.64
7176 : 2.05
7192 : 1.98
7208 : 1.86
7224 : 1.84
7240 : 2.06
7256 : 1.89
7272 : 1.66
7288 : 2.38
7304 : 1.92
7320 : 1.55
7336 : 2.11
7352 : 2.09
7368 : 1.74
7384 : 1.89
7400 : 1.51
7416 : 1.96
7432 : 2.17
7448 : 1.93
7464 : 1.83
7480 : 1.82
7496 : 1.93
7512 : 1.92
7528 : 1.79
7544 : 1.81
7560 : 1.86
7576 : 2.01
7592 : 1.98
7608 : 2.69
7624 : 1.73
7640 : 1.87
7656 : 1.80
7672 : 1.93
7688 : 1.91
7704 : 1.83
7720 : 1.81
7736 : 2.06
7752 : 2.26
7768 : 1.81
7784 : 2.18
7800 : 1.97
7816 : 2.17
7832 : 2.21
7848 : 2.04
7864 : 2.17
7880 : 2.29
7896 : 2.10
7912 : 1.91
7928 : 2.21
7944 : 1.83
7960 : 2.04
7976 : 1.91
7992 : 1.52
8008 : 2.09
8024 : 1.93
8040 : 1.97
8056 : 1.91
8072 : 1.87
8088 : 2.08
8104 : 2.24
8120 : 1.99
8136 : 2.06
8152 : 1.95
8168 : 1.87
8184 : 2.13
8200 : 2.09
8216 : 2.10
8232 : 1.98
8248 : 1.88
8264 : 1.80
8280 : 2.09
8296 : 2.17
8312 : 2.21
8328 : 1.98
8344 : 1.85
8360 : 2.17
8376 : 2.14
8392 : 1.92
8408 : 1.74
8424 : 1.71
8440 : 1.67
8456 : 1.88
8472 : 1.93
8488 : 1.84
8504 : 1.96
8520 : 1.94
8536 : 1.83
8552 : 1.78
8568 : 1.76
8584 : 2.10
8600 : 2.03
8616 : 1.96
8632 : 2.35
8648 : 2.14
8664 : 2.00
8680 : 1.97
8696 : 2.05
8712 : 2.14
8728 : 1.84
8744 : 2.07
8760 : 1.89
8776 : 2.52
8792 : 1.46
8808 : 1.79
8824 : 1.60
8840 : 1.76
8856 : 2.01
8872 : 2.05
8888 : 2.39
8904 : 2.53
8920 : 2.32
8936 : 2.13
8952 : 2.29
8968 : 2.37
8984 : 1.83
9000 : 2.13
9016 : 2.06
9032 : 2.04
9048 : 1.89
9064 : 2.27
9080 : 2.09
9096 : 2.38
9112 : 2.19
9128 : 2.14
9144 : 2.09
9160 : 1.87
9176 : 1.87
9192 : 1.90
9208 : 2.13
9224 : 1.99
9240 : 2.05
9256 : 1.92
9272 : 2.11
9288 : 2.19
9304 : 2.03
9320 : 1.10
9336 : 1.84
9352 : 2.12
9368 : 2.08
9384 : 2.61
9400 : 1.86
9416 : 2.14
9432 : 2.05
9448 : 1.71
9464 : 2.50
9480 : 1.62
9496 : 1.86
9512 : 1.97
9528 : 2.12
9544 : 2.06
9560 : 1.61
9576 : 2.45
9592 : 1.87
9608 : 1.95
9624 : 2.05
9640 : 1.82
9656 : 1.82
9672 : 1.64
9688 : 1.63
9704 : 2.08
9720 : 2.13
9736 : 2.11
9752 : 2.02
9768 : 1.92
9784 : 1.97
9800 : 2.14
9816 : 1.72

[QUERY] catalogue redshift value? 0.355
